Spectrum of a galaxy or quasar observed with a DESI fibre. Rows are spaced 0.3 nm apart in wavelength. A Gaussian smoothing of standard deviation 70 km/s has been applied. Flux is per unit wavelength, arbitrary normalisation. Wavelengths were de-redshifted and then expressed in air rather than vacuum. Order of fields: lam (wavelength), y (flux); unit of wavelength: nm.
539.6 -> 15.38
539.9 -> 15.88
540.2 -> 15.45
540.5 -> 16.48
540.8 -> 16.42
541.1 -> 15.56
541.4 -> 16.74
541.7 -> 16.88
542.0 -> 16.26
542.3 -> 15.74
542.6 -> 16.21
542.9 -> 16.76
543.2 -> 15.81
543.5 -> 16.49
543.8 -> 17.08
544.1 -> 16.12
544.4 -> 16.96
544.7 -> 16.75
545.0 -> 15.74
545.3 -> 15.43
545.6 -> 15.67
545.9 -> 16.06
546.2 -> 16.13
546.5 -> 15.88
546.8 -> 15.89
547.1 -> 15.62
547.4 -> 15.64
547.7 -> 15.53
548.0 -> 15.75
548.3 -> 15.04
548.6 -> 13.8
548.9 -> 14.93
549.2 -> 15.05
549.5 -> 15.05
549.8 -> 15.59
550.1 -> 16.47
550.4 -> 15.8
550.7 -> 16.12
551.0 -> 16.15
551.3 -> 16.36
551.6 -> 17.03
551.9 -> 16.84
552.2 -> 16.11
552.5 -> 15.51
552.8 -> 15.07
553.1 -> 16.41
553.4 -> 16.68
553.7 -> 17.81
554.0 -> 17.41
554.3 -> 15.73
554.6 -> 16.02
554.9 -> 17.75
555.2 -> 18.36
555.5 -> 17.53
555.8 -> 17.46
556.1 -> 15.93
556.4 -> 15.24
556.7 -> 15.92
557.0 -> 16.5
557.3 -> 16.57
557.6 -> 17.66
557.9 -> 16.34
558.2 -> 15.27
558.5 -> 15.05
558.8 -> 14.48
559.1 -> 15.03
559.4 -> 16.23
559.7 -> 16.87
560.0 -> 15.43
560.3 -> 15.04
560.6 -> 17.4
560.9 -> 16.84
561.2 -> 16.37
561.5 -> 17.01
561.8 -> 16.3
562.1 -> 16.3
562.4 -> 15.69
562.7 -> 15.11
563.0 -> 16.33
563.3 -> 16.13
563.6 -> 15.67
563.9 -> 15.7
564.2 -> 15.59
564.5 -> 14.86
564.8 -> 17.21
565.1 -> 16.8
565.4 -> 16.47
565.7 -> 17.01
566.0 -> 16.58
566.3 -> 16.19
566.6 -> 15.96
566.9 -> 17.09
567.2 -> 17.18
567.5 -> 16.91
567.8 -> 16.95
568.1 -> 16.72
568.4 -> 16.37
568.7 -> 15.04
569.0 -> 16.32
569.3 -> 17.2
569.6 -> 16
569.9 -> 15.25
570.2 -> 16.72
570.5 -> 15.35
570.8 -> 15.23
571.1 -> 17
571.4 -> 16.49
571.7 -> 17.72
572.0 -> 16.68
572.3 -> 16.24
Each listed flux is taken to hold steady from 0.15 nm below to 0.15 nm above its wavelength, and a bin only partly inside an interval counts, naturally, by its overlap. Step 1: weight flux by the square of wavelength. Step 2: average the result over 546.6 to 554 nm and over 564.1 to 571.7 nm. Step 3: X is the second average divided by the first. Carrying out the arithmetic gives 1.10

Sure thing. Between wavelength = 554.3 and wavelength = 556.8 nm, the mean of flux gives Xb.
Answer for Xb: 16.7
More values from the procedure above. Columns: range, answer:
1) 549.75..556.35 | 16.5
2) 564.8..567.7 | 16.7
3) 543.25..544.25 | 16.5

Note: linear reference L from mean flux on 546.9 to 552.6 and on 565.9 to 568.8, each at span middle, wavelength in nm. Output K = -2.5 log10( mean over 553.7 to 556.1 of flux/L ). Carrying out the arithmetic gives -0.08 mag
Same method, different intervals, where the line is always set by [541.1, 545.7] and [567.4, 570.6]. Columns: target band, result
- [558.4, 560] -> 0.05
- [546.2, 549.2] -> 0.06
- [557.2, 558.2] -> -0.02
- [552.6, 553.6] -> 0.01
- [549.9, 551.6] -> 0.00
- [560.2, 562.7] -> 0.00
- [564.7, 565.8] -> -0.04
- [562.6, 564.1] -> 0.03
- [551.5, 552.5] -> -0.01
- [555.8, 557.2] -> 0.01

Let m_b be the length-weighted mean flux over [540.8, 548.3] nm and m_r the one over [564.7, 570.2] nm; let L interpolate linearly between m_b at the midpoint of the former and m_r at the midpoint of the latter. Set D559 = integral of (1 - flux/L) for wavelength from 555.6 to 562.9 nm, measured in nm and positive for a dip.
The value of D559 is 0.12 nm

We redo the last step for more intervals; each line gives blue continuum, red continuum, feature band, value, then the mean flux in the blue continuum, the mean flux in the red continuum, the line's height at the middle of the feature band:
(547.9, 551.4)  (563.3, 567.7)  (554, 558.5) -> -0.20 nm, 15.5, 16.4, 15.9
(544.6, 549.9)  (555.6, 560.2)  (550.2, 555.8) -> -0.30 nm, 15.5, 16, 15.8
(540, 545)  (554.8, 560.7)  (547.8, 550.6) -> 0.17 nm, 16.3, 16.3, 16.3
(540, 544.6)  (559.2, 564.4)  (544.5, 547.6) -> 0.07 nm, 16.3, 16.1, 16.3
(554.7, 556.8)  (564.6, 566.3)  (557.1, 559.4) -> 0.14 nm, 16.9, 16.7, 16.8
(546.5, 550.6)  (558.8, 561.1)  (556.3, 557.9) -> -0.05 nm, 15.4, 16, 15.9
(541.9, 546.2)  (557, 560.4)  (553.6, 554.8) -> -0.06 nm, 16.2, 15.9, 16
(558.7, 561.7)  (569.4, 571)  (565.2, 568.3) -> -0.16 nm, 16.1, 15.8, 15.9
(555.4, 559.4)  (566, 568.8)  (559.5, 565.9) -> 0.04 nm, 16.1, 16.5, 16.3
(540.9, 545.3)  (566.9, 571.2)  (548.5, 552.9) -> 0.15 nm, 16.3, 16.3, 16.3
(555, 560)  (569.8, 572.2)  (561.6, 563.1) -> 0.03 nm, 16.3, 16.3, 16.3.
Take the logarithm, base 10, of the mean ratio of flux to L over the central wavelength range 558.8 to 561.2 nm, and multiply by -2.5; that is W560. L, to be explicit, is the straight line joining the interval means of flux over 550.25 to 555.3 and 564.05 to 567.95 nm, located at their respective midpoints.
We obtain 0.03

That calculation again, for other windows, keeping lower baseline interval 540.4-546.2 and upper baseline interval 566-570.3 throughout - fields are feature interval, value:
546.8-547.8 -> 0.04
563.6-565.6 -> 0.02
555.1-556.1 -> -0.07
